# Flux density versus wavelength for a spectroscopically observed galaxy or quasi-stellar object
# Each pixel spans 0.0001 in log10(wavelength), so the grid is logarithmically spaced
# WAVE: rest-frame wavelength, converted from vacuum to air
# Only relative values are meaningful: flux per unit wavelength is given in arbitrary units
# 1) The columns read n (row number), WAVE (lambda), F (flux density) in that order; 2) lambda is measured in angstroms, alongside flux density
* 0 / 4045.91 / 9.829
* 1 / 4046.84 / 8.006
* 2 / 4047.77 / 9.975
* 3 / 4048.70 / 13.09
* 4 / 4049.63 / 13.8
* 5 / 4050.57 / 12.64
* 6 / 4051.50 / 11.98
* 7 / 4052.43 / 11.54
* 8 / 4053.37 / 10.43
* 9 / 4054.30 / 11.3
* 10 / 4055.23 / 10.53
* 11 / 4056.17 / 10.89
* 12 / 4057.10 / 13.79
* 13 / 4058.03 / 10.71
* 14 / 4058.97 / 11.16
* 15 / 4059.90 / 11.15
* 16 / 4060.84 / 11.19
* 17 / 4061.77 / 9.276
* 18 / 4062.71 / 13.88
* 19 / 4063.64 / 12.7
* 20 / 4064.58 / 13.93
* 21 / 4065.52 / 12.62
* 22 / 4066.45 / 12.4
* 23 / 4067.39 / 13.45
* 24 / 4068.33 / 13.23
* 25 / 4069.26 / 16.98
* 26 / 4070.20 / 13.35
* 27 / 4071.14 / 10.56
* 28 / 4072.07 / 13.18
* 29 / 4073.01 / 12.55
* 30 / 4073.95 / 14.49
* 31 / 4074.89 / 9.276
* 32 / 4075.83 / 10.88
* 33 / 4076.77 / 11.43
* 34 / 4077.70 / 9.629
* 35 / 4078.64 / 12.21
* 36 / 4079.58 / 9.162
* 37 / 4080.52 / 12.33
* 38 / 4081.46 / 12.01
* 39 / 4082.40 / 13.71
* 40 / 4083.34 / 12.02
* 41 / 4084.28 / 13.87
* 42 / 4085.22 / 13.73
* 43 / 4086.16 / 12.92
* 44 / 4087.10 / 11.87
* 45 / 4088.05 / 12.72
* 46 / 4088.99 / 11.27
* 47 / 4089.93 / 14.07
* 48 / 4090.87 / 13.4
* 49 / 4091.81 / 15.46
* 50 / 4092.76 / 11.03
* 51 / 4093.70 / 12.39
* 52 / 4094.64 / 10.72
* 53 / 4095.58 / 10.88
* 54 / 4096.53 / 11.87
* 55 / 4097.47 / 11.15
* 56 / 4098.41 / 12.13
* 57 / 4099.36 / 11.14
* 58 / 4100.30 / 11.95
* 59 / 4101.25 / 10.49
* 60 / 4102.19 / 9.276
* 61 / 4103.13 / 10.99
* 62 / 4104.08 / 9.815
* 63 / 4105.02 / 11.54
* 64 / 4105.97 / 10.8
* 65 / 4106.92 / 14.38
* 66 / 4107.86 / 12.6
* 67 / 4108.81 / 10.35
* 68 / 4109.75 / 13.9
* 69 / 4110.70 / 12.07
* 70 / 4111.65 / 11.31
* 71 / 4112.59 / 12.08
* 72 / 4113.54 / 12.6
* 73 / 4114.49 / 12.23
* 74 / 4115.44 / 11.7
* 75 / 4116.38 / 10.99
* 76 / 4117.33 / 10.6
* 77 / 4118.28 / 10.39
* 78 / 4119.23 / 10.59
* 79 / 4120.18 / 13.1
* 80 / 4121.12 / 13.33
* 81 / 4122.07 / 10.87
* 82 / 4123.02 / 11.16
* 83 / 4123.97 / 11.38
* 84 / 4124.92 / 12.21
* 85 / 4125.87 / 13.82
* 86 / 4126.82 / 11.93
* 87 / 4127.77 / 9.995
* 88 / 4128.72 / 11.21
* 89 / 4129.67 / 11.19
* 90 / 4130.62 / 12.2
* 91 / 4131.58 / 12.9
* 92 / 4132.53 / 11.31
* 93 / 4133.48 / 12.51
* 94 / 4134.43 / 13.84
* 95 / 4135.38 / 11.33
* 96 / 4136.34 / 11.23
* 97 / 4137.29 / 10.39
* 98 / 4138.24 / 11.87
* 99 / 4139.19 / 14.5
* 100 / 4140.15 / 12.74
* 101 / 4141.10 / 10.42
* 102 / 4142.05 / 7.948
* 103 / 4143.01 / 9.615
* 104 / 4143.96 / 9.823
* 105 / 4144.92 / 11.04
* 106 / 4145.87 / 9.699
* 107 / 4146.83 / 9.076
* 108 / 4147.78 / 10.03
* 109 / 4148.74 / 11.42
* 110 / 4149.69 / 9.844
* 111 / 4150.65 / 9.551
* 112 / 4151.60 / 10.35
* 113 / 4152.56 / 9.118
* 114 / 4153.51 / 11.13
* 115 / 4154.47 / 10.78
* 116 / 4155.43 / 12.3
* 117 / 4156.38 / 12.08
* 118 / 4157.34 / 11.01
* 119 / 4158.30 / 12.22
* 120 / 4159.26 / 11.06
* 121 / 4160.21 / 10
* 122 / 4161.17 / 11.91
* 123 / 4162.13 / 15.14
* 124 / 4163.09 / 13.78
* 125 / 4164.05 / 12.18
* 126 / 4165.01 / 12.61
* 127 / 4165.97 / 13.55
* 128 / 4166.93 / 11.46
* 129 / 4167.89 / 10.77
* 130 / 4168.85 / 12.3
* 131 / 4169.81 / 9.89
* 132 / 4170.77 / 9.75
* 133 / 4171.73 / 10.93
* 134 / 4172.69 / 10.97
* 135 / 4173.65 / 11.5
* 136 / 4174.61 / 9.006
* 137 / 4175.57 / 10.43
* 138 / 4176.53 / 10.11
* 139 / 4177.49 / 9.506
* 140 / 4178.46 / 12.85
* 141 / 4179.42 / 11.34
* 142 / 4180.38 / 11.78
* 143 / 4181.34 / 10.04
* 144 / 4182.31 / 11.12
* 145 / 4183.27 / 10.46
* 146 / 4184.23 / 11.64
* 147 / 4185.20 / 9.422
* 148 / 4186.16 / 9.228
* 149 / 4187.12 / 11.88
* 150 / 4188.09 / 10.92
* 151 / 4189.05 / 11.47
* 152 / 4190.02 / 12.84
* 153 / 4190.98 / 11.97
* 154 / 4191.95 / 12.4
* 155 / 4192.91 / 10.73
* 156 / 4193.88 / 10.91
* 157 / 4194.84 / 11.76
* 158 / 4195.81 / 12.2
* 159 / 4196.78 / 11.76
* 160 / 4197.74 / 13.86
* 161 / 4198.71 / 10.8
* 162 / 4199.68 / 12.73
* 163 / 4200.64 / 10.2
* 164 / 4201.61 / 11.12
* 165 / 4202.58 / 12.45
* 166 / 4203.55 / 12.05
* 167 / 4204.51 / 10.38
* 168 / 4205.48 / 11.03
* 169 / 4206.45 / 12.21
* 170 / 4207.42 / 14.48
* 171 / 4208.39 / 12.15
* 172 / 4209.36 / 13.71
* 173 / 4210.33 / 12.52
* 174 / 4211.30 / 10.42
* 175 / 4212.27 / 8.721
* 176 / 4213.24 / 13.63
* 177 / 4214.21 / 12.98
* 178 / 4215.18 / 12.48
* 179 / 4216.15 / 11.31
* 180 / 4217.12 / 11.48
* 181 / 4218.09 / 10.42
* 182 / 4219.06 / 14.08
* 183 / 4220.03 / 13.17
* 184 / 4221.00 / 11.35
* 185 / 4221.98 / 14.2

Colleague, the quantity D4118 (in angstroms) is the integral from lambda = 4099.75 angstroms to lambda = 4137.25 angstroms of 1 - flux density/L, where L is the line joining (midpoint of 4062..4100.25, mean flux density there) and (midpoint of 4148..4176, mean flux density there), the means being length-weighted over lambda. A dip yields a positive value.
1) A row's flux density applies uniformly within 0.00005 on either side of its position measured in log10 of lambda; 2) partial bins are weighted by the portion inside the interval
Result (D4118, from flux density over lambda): 0.6 angstroms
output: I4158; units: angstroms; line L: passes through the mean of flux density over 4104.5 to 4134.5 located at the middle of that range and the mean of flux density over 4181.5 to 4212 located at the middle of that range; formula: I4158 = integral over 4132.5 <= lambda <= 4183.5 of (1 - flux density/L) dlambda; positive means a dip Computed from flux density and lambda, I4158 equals 2.6 angstroms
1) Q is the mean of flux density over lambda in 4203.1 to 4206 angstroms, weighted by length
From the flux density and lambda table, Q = 11.2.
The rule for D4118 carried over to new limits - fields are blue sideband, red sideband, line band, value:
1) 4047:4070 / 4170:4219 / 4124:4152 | 1.31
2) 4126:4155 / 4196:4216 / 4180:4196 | 0.69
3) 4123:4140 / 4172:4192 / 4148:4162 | 0.61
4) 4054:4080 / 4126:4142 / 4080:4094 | -1.06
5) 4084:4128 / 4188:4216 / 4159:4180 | 0.85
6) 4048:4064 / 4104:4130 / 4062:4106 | -1.53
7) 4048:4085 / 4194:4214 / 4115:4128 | 0.47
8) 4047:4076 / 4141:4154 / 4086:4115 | -2.03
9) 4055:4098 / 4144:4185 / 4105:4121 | -0.18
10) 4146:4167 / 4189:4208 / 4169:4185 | 1.23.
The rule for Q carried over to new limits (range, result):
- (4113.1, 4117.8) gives 11.6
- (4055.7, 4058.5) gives 11.8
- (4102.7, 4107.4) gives 11.5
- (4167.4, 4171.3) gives 10.7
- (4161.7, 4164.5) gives 13.7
